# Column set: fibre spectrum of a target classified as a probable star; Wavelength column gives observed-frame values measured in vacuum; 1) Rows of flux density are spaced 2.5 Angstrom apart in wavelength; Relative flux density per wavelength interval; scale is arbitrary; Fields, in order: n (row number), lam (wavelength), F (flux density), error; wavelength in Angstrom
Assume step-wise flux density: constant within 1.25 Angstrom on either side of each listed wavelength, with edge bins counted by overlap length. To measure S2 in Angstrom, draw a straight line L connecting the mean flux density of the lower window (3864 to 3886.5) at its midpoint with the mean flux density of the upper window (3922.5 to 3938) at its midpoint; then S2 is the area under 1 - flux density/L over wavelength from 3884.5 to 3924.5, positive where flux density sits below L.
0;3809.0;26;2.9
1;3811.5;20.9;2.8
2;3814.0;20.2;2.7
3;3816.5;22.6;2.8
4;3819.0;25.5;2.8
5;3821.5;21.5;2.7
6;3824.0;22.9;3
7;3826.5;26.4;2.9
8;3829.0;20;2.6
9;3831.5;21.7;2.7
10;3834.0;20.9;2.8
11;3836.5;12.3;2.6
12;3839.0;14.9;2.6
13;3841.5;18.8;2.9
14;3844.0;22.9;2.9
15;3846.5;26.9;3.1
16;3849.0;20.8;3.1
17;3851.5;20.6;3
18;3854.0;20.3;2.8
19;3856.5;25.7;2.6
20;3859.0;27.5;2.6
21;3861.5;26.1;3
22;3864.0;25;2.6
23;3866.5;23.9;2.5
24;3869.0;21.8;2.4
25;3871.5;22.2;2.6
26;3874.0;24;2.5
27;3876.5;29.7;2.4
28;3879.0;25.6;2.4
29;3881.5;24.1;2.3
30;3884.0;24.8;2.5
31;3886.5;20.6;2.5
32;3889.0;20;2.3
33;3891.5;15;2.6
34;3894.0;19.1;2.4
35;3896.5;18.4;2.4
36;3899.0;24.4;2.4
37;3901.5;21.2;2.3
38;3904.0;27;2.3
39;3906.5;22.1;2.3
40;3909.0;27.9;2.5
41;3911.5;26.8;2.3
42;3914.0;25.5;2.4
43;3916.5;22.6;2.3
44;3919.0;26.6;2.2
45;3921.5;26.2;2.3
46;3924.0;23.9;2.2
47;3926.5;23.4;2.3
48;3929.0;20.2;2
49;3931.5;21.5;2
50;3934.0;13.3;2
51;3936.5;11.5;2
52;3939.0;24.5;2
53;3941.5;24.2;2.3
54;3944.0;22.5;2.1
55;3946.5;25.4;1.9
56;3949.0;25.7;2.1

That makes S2 -2.9 Angstrom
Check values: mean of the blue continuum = 24.3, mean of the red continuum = 19.2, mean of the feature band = 23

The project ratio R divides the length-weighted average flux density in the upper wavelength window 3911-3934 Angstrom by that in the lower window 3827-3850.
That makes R 1.2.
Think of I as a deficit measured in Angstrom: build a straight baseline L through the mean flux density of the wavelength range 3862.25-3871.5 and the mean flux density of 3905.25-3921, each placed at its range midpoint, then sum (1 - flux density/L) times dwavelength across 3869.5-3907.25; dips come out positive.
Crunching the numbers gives 2.8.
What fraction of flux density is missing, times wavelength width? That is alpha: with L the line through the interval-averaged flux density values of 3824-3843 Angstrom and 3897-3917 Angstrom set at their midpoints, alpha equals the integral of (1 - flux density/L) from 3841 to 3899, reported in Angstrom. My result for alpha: -2.45 Angstrom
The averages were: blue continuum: 19.6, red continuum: 24.5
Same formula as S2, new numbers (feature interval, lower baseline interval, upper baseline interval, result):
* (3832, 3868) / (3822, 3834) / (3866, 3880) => 2.5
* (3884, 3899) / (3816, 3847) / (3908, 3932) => 2.4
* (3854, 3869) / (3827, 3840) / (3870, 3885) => -1.5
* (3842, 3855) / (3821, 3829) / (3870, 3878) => 1.1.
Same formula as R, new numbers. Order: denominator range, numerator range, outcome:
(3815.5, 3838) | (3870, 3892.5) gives 1.07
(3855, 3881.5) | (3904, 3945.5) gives 0.91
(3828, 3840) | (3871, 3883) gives 1.41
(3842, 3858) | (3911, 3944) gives 0.98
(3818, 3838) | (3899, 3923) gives 1.18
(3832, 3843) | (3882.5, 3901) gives 1.19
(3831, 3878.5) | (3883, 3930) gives 1.02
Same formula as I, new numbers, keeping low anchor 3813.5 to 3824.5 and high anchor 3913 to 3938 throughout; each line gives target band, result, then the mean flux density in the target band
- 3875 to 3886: -1.83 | 25.6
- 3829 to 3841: 2.51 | 17.8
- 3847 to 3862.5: -0.95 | 23.6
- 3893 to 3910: -0.88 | 22.9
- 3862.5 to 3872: -0.54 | 23.4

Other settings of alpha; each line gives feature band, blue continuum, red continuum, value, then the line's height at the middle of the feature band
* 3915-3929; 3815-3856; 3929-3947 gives -2.6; 20.4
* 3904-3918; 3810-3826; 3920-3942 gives -2.6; 21.2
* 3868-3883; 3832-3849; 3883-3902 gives -3.3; 20.1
